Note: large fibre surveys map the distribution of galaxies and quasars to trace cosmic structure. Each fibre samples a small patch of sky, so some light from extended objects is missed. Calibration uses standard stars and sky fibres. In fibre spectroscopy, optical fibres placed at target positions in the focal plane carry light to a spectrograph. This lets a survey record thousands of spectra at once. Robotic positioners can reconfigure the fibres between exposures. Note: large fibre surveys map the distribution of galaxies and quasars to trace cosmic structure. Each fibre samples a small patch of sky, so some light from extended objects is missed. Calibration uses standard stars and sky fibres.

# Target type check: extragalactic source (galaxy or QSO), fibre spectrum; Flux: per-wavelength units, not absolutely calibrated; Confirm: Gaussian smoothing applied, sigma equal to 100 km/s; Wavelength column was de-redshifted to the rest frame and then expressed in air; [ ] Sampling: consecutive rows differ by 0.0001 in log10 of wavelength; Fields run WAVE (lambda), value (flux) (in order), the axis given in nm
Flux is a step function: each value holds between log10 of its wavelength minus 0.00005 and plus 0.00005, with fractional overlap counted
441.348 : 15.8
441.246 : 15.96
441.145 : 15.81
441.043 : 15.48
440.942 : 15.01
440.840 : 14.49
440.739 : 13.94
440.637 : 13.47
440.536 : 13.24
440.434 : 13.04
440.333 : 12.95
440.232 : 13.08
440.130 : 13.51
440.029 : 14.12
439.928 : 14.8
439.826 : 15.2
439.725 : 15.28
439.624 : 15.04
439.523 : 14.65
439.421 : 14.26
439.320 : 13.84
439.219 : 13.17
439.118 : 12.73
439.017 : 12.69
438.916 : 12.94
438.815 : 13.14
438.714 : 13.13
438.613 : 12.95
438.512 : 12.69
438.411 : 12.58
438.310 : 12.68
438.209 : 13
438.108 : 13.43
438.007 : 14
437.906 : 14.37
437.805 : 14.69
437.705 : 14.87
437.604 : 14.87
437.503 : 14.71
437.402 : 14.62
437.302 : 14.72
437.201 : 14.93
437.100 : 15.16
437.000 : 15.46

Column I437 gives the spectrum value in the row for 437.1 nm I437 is 15.16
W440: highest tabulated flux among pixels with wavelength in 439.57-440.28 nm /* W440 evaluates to 15.28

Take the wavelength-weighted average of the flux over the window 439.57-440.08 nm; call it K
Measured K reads 14.9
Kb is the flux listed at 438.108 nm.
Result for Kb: 13.43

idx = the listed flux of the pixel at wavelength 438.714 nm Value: 13.13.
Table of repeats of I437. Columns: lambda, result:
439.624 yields 15.04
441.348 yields 15.8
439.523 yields 14.65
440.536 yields 13.24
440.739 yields 13.94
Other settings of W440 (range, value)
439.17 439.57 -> 14.65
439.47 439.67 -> 15.04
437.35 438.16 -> 14.87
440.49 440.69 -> 13.47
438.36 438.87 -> 13.14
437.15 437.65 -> 14.93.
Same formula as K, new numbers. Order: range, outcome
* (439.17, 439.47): 13.8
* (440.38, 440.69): 13.2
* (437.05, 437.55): 14.8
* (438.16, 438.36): 12.8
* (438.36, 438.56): 12.6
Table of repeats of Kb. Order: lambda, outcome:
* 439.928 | 14.8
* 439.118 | 12.73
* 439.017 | 12.69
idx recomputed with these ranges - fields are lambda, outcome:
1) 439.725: 15.28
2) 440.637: 13.47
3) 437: 15.46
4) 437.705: 14.87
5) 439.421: 14.26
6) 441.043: 15.48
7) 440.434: 13.04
